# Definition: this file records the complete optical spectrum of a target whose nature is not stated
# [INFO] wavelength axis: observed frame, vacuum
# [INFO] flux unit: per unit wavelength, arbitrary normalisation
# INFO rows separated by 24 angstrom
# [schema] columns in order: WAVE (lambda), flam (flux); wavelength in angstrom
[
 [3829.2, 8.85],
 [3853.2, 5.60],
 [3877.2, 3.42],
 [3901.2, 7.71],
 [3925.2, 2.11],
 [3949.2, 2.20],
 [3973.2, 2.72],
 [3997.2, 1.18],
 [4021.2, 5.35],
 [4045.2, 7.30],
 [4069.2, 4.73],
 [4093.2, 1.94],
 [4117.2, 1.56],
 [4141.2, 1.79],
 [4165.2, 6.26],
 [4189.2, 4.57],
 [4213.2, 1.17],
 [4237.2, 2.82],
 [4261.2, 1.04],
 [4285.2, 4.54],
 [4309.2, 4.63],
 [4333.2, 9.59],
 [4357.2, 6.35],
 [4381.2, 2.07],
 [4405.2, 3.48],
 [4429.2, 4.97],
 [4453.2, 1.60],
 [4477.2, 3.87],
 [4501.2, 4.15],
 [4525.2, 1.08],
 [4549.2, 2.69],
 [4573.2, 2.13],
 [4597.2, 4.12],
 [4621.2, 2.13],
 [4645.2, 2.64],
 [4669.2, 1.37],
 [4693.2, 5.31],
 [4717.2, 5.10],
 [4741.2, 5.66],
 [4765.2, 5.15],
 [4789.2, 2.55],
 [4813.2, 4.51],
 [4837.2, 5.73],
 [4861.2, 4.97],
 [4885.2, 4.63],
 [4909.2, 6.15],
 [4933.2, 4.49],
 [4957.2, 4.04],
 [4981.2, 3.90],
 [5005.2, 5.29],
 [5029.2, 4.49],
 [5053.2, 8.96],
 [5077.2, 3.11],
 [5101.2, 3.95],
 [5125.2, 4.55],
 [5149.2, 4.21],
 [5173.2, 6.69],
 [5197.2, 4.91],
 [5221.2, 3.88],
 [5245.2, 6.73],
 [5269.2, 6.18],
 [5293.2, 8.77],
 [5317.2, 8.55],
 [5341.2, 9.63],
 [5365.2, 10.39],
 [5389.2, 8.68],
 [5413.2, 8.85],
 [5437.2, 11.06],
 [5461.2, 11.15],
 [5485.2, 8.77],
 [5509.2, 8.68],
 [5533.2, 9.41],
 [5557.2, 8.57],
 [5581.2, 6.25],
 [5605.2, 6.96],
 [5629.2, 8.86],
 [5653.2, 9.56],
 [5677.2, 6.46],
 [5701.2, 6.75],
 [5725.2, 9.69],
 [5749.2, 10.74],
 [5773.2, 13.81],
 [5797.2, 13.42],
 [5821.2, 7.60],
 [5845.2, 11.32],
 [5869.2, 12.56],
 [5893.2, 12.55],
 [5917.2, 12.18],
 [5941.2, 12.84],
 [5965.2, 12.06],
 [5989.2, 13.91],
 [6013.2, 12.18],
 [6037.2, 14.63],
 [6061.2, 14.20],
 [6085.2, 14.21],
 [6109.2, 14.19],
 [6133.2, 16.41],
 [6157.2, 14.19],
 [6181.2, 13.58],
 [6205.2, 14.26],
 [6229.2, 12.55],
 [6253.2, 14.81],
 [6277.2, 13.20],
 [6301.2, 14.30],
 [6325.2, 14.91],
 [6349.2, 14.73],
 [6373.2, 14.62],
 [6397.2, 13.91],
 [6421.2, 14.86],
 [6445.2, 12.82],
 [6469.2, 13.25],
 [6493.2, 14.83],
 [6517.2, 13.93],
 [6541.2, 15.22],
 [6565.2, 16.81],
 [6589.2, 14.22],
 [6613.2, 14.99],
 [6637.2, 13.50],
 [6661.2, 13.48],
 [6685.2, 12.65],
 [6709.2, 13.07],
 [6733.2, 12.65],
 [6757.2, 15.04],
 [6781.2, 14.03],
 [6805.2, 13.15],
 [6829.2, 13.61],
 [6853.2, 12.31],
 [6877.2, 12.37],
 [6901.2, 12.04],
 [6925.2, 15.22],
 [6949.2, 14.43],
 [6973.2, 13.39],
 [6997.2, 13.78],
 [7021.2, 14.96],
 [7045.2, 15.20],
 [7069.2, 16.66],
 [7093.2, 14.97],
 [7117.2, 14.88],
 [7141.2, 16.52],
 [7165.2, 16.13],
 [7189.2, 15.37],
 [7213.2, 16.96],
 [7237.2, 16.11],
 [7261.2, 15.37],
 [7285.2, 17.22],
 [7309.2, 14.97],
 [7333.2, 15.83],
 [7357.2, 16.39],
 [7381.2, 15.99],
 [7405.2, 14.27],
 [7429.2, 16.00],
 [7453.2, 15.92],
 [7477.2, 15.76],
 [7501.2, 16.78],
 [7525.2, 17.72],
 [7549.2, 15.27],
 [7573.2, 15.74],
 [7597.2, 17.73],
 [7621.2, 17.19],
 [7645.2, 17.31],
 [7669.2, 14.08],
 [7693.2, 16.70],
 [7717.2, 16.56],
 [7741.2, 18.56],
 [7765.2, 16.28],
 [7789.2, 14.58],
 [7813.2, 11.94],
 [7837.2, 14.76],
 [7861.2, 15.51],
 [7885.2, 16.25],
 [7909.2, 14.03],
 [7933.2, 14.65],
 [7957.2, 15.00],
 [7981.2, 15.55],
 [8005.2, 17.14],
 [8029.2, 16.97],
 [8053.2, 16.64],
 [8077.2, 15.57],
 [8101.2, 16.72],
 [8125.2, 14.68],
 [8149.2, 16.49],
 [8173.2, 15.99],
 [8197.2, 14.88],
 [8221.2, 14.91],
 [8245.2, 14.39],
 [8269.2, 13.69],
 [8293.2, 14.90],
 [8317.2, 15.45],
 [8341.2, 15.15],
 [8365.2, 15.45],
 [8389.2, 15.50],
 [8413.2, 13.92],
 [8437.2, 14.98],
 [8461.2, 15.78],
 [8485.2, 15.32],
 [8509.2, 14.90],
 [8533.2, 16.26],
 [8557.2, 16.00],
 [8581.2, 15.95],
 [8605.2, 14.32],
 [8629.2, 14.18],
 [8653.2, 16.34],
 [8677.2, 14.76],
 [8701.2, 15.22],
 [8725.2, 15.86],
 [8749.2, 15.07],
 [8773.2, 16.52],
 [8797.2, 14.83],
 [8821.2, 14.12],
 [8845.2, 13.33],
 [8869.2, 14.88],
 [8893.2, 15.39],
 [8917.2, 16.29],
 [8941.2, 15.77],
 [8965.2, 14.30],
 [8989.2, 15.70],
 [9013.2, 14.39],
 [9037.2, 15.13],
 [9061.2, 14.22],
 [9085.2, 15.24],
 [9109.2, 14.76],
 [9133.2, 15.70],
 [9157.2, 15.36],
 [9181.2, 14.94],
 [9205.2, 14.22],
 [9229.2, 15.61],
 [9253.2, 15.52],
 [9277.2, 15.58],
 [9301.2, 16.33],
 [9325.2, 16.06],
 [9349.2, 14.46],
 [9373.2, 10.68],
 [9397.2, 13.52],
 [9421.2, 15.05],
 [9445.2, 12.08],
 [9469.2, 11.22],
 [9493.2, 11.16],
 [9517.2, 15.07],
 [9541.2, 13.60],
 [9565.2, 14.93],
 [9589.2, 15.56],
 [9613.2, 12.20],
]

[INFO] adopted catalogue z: 0.33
